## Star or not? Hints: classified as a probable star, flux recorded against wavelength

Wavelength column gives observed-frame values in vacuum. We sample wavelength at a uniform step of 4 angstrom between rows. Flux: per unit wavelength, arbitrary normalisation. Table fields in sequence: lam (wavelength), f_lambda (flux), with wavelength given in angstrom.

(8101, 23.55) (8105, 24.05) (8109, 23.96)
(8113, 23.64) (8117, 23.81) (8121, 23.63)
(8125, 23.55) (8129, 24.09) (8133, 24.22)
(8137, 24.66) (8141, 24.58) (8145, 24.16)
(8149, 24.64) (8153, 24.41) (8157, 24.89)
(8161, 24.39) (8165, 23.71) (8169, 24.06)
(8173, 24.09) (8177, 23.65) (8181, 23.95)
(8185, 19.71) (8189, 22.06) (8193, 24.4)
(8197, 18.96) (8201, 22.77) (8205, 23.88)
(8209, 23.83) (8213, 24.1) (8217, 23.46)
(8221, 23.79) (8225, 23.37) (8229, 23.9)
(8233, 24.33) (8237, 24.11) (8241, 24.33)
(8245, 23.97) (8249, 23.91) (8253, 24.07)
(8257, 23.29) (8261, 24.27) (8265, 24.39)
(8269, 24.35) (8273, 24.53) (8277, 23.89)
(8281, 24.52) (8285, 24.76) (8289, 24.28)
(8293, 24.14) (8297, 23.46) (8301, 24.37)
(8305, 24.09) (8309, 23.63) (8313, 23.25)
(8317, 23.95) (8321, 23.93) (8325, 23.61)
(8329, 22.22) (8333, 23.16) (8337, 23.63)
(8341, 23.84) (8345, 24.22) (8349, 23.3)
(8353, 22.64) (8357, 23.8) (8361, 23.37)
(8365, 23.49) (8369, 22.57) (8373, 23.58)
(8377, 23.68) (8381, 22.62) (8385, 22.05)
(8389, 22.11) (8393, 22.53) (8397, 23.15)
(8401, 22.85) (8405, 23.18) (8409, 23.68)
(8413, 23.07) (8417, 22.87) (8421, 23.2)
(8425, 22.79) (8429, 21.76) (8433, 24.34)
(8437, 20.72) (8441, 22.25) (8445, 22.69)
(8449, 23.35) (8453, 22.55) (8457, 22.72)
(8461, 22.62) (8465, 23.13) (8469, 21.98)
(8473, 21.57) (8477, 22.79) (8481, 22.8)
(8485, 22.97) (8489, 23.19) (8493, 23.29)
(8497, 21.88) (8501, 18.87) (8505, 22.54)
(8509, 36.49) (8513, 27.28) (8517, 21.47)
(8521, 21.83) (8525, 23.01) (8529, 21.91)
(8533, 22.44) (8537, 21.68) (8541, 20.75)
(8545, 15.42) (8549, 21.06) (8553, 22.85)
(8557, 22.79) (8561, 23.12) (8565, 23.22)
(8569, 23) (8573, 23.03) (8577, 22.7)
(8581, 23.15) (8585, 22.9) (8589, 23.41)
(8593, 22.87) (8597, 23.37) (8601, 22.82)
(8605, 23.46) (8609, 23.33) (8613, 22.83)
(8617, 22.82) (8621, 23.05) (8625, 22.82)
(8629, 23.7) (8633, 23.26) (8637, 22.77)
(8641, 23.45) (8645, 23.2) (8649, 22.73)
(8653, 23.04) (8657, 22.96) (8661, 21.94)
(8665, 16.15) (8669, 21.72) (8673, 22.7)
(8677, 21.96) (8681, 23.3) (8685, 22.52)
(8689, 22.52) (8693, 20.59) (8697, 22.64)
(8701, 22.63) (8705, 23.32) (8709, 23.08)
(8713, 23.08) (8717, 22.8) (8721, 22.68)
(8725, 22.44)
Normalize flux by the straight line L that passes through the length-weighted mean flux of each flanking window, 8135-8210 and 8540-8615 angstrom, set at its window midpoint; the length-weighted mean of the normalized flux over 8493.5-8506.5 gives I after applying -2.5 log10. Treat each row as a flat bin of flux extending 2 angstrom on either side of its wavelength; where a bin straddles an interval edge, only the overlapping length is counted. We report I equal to 0.07 mag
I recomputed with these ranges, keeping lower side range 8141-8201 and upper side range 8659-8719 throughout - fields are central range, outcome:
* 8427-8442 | 0.02 mag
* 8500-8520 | -0.13 mag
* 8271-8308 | -0.05 mag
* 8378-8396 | 0.02 mag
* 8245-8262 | -0.03 mag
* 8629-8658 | -0.04 mag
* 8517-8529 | 0.02 mag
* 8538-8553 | 0.14 mag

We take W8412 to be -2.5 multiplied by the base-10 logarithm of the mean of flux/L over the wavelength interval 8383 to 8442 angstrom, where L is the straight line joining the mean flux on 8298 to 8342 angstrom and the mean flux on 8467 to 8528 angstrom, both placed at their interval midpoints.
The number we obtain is 0.04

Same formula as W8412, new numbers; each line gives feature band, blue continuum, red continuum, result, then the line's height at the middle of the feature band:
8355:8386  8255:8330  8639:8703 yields 0.02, 23.6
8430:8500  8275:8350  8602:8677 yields 0.03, 23.2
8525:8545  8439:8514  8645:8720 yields 0.09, 23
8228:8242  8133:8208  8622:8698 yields -0.04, 23.4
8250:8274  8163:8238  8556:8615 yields -0.04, 23.2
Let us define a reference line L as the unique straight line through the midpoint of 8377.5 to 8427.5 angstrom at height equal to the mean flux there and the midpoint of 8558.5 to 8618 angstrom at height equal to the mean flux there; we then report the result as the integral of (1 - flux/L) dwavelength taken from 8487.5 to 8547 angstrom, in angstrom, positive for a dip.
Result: 0.5 angstrom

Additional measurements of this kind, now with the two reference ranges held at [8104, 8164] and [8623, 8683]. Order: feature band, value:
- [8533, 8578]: 1.8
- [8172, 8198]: 1.7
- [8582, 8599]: -0.4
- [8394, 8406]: 0.1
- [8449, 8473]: 0.5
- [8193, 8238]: 1.0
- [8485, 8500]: 0.3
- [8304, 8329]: -0.1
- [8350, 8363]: 0.1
